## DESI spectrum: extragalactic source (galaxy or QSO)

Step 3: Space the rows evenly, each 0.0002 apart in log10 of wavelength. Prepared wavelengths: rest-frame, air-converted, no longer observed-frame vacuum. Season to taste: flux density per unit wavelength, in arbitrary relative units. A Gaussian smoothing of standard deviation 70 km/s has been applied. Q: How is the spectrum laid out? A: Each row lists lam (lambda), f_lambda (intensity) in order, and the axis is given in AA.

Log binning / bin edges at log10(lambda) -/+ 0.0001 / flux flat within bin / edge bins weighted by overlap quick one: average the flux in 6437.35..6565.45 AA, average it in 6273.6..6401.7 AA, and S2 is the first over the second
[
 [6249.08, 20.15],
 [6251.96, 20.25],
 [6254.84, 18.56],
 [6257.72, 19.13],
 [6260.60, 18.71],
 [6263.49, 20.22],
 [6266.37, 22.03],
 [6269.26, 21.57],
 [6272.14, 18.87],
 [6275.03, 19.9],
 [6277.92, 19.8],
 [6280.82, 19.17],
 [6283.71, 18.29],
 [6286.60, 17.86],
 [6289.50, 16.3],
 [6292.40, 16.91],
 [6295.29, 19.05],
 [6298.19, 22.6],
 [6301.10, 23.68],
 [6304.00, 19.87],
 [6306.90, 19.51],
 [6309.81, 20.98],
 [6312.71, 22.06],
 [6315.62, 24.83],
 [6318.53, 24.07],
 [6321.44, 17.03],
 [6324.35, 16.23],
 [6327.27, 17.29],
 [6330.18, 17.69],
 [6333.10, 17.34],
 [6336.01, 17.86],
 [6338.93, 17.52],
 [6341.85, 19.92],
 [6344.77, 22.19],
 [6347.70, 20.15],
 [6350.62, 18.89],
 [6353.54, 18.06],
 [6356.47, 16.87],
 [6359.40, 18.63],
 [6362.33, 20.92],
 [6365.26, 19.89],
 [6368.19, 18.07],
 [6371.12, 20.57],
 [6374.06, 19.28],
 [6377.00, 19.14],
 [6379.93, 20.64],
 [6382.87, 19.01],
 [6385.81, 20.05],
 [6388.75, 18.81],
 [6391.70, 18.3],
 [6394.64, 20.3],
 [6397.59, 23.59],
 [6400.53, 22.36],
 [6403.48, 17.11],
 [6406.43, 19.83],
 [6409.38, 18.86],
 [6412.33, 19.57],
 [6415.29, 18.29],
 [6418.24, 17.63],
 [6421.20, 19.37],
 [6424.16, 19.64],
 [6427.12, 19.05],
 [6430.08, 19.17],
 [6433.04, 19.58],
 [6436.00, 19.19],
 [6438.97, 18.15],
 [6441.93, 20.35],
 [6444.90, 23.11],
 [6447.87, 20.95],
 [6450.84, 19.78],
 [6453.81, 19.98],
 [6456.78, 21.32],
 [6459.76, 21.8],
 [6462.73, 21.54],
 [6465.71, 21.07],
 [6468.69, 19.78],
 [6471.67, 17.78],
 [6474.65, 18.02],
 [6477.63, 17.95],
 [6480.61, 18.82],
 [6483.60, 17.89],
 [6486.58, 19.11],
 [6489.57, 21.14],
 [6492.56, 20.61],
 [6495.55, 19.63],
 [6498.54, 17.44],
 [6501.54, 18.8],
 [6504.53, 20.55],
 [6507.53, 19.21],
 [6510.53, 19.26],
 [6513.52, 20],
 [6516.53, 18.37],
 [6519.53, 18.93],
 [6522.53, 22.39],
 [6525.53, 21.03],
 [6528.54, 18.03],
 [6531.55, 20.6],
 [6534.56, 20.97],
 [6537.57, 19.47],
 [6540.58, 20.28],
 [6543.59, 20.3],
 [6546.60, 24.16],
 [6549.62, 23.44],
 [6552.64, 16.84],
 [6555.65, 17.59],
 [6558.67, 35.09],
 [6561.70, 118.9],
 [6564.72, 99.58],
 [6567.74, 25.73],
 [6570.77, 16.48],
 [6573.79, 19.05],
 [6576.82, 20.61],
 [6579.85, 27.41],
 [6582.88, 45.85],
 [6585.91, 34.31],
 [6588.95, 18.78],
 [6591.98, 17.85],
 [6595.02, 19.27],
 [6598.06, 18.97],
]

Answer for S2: 1.2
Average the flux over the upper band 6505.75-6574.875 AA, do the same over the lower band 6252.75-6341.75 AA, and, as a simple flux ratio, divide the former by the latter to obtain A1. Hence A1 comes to 1.5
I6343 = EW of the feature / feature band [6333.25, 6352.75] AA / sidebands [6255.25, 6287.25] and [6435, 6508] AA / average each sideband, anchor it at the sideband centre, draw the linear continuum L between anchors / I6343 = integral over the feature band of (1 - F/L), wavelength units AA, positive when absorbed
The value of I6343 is 0.4 AA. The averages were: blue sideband 19.6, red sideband 19.8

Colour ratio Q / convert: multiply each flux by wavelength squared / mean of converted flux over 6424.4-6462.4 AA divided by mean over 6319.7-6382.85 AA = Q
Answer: 1.11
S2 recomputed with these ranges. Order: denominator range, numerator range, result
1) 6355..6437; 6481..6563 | 1.22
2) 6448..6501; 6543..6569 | 2.21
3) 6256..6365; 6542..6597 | 1.70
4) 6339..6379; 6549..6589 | 1.97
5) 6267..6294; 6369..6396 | 1.04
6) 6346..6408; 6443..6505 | 1.02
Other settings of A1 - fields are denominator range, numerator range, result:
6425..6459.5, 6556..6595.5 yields 1.90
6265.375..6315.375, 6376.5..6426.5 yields 0.98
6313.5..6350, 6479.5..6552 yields 1.03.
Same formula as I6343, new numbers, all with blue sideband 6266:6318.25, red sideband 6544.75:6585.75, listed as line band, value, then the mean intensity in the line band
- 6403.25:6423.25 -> 6.52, 18.8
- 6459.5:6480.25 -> 7.86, 19.5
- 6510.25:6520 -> 4.31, 19.1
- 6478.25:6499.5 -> 8.74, 19.2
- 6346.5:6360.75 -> 3.32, 18.5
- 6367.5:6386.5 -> 4.47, 19.6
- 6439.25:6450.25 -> 3.28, 21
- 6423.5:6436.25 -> 4.24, 19.3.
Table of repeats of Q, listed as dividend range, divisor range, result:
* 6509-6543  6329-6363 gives 1.12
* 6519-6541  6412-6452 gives 1.07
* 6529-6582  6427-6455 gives 1.66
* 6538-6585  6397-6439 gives 1.89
